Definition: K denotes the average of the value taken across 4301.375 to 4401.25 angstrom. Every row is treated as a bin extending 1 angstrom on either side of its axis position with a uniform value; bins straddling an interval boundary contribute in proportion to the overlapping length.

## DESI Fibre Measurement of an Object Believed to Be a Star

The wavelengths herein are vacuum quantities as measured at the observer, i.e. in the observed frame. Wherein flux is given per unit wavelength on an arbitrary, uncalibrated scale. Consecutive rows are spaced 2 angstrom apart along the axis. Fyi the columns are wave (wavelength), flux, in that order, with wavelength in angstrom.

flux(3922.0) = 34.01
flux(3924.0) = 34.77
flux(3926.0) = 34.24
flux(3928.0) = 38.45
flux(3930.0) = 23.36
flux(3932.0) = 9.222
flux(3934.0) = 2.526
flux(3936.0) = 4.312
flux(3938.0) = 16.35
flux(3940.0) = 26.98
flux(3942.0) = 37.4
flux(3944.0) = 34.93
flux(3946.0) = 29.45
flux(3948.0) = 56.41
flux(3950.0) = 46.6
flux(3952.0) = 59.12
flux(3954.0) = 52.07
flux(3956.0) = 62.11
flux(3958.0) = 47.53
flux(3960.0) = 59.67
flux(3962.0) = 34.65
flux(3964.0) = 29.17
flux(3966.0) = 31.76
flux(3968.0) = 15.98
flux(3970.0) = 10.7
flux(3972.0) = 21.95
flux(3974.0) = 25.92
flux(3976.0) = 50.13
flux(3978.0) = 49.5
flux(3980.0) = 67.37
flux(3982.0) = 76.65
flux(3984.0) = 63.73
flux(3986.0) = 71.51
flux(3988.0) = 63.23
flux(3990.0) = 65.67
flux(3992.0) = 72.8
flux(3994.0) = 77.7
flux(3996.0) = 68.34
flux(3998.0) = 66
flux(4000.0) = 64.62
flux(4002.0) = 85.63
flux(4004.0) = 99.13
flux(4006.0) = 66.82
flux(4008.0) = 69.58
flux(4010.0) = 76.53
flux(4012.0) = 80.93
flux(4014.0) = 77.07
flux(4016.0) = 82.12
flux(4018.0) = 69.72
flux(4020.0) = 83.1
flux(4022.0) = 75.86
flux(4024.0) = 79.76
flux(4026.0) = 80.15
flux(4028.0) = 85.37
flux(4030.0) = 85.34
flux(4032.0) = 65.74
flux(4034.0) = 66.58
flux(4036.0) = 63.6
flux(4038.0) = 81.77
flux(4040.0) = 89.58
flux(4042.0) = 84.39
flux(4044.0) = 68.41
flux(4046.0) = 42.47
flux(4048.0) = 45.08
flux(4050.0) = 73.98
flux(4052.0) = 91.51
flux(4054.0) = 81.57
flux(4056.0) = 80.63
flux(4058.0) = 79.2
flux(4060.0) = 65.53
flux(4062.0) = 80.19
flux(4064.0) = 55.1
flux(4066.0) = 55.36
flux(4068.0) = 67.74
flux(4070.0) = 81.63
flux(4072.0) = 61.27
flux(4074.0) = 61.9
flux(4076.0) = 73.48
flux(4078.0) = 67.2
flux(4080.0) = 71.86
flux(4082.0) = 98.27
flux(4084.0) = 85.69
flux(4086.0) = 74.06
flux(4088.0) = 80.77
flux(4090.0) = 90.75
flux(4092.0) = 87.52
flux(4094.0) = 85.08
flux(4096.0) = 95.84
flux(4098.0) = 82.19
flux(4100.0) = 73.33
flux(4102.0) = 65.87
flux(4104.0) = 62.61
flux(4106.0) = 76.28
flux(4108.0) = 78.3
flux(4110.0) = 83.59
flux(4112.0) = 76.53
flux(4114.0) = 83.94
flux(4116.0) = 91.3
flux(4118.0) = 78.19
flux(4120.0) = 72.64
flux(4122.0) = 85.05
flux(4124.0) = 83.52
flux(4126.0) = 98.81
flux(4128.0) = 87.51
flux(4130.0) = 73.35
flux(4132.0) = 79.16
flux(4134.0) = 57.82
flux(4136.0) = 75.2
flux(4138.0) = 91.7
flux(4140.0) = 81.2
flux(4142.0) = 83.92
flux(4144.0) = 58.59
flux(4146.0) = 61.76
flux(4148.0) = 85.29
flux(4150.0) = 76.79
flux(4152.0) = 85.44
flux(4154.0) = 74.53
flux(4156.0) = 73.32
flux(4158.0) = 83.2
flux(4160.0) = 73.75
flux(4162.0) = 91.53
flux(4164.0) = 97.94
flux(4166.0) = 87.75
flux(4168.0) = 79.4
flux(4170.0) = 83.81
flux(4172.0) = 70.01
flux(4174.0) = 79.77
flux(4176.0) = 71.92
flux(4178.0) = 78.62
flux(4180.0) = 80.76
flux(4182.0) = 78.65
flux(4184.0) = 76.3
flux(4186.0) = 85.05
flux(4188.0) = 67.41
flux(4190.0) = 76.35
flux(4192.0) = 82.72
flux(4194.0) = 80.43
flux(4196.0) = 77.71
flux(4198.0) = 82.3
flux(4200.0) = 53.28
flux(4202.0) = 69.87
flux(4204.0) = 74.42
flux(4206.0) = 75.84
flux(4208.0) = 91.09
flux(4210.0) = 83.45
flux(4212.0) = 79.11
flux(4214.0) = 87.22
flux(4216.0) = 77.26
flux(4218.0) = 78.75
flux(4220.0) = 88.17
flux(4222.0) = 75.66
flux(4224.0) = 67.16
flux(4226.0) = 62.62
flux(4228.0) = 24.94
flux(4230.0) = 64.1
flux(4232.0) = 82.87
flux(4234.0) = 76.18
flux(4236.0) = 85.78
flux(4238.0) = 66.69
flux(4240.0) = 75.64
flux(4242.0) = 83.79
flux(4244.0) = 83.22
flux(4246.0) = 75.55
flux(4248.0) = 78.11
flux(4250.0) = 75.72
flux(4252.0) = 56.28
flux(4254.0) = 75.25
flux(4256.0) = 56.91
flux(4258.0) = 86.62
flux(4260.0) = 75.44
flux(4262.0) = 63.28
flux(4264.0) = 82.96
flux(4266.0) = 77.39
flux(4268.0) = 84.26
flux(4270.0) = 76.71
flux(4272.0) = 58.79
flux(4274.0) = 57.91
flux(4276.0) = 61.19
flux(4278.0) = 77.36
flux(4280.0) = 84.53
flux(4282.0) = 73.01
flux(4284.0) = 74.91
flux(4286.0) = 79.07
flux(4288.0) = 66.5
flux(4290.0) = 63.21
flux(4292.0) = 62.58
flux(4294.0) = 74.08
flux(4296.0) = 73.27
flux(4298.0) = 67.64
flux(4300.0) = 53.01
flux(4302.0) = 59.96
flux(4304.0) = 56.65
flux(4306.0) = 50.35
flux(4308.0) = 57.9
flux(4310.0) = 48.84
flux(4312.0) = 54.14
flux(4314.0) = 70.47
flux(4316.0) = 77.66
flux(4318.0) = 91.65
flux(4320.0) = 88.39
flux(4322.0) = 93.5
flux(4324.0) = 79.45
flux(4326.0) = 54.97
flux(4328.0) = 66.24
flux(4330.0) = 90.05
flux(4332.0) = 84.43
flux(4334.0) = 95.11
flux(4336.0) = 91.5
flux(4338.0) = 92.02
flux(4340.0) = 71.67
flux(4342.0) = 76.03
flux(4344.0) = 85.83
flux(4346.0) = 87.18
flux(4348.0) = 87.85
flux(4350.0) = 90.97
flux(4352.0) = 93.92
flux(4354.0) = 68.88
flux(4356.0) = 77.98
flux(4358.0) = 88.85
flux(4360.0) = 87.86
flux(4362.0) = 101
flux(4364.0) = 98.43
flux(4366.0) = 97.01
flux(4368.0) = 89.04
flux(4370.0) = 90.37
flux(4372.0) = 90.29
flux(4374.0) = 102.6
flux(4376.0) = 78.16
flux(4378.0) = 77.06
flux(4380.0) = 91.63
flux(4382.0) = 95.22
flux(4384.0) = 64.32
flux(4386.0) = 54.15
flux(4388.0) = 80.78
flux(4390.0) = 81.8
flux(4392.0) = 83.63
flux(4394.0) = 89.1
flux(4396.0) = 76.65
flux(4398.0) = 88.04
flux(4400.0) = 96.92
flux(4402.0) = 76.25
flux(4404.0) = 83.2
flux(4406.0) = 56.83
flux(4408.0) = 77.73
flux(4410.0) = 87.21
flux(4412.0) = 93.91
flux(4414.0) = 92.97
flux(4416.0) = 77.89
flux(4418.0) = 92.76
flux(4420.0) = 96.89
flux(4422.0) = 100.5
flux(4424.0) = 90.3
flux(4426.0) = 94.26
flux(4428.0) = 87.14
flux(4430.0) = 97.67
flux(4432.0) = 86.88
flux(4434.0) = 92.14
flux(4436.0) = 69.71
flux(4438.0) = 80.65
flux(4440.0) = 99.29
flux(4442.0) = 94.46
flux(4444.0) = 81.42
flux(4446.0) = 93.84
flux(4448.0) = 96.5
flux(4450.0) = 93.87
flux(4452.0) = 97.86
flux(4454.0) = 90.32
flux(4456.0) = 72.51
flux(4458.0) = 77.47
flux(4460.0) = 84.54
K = 81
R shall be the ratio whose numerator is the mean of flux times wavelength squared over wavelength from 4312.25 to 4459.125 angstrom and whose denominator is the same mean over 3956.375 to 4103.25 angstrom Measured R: 1.5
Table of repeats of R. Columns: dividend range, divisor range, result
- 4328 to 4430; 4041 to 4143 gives 1.28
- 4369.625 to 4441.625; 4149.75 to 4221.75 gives 1.19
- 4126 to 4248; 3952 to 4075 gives 1.28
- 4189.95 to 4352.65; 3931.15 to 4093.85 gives 1.34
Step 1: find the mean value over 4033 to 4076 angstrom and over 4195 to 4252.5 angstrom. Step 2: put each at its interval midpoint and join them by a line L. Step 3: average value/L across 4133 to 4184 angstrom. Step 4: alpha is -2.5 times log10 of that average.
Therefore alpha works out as -0.08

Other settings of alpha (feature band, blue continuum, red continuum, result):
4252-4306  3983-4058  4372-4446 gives 0.18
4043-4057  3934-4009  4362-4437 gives -0.21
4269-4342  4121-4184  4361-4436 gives 0.17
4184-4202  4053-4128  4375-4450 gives 0.07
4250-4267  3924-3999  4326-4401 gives 0.03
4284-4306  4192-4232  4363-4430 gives 0.21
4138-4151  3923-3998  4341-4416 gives -0.23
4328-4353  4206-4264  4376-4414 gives -0.10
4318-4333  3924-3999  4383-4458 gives -0.05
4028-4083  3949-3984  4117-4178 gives -0.18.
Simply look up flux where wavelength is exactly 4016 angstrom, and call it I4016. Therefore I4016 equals 82.12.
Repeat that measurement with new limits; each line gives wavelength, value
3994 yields 77.7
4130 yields 73.35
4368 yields 89.04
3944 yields 34.93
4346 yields 87.18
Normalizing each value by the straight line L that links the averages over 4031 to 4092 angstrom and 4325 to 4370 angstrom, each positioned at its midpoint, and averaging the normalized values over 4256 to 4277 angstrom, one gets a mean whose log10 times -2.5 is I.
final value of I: 0.14 mag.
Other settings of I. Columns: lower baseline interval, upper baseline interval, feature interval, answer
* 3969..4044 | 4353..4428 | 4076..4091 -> -0.115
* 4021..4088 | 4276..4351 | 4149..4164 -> -0.102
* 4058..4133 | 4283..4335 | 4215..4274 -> -0.001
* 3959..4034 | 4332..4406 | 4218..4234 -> 0.135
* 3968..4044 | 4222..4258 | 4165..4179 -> -0.127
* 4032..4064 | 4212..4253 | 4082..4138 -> -0.115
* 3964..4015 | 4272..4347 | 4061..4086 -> -0.134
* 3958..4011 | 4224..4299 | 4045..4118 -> -0.209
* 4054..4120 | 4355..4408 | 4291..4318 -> 0.288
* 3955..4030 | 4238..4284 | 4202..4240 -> -0.038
